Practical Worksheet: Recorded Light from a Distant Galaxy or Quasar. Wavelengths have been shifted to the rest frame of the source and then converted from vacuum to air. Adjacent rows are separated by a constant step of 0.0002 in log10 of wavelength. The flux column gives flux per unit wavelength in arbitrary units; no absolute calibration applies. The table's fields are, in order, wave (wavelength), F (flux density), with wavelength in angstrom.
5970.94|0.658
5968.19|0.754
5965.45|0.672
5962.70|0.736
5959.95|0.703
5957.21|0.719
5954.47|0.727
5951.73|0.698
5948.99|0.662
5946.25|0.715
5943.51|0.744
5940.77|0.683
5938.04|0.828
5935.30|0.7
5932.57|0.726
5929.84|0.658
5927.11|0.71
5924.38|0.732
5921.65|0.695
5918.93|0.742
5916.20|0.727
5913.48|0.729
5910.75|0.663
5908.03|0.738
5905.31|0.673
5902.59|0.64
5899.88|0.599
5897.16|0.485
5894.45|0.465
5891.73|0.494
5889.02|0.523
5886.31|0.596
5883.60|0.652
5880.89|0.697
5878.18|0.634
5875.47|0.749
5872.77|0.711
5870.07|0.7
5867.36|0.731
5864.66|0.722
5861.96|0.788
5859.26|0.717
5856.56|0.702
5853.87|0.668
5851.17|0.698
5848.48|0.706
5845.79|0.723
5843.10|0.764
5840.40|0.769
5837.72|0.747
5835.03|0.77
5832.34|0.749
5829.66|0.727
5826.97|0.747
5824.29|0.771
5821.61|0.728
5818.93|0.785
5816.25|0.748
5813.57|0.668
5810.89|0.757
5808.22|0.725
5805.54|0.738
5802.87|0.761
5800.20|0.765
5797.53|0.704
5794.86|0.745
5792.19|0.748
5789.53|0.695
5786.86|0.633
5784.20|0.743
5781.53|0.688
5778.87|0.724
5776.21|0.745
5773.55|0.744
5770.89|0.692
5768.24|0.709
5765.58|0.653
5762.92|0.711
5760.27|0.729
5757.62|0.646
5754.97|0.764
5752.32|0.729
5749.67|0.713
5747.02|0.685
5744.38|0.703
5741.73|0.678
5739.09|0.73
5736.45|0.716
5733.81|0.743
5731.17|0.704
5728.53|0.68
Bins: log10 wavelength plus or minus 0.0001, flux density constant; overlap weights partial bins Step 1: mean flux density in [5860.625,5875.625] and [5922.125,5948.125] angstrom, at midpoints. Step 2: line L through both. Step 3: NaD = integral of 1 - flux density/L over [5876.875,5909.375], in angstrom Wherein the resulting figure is 5.7 angstrom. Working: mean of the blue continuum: 0.732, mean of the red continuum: 0.72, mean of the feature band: 0.6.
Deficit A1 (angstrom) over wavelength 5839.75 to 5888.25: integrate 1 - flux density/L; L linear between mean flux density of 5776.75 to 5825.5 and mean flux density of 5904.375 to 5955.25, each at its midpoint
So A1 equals 1.19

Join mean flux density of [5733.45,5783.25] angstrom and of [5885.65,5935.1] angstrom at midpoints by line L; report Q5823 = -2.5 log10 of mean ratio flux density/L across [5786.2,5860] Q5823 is -0.07 mag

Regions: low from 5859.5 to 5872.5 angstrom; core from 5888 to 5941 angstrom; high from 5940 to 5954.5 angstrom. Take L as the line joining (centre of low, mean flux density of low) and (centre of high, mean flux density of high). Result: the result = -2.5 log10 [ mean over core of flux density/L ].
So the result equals 0.08 mag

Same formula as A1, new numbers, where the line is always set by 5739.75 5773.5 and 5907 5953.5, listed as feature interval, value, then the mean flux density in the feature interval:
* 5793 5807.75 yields -0.7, 0.742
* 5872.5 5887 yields 0.8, 0.674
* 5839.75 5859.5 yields -0.2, 0.717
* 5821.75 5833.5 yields -0.6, 0.747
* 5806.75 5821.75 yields -0.6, 0.735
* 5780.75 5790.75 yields 0.2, 0.689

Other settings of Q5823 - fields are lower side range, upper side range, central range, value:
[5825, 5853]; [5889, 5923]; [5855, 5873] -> -0.04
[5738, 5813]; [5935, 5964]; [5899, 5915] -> 0.07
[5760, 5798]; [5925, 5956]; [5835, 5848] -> -0.06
